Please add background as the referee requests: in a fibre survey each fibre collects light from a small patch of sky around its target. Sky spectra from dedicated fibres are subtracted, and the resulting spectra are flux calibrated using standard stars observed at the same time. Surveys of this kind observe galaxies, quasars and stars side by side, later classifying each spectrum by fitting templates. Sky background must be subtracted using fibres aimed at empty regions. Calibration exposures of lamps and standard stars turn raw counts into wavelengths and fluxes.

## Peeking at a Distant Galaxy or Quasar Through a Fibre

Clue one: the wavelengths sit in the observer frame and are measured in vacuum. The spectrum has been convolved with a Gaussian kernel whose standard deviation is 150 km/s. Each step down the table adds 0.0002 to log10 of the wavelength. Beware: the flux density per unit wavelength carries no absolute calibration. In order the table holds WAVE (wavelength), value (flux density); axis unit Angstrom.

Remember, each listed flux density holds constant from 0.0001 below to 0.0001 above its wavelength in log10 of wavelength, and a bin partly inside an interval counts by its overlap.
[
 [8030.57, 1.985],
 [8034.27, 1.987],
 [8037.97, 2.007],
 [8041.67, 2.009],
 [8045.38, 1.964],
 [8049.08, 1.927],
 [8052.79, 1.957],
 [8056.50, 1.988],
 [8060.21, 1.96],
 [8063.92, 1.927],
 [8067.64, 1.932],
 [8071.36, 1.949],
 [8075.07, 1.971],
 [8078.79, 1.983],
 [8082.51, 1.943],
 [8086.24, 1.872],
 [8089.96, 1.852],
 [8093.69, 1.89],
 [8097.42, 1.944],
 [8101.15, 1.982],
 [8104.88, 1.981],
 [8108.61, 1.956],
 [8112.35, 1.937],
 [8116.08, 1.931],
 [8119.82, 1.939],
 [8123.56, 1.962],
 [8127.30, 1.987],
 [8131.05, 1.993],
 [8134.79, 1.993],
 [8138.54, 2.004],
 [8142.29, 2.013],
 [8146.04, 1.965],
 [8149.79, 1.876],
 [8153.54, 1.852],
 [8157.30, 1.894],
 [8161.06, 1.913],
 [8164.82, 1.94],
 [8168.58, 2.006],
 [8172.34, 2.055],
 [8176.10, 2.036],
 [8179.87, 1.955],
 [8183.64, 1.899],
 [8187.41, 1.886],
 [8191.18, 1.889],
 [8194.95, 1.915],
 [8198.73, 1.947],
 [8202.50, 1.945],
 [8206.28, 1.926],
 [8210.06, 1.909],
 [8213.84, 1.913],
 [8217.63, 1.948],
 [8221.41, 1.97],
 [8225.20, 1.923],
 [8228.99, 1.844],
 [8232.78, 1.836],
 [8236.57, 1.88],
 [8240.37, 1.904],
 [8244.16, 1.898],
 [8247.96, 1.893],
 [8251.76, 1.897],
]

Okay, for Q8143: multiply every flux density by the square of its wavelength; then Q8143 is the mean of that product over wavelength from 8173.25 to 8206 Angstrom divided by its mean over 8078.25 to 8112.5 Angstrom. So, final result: 1.03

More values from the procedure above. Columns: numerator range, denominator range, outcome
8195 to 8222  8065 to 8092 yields 1.04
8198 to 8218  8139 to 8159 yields 1.02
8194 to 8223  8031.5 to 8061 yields 1.02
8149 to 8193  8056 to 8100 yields 1.02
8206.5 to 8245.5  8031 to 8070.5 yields 1.01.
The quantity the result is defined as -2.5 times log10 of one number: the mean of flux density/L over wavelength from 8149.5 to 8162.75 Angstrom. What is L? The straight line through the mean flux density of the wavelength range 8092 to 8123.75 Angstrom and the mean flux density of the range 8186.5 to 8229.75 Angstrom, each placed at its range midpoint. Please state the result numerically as 0.029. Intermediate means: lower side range 1.95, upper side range 1.92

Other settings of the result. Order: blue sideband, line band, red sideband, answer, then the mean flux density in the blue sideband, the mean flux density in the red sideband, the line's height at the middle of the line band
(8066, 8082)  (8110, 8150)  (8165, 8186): 0.00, 1.96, 1.98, 1.97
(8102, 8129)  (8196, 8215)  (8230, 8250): -0.01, 1.96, 1.88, 1.9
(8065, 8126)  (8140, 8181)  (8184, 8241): -0.02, 1.94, 1.91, 1.92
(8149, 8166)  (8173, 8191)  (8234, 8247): -0.03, 1.89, 1.89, 1.89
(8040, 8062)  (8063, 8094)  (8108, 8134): 0.02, 1.97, 1.96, 1.96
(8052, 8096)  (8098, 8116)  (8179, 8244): -0.02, 1.93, 1.91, 1.93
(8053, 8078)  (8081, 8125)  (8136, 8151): 0.02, 1.96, 1.97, 1.96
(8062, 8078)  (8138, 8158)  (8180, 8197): -0.01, 1.95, 1.9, 1.92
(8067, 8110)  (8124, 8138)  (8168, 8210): -0.03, 1.94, 1.95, 1.94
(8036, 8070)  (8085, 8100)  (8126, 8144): 0.05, 1.96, 2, 1.98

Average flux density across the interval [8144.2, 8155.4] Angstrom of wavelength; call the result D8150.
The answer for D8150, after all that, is 1.9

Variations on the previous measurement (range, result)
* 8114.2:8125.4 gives 1.94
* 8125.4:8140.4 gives 1.99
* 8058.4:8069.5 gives 1.94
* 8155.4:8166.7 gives 1.91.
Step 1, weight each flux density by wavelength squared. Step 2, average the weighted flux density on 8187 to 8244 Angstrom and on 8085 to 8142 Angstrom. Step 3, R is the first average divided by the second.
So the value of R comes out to 1.00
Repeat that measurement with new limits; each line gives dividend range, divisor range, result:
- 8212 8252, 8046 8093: 1.02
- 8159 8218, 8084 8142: 1.01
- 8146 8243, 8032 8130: 1.01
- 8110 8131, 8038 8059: 1.01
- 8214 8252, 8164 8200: 0.98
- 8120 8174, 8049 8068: 1.03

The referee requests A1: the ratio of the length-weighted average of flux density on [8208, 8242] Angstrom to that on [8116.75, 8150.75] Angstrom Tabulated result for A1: 1.0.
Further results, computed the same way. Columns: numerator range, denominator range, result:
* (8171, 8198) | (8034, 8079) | 0.99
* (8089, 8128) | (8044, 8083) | 0.99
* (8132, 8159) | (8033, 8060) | 0.98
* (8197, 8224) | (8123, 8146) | 0.97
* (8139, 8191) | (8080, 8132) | 1.00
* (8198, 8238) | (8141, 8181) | 0.98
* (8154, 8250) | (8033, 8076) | 0.98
